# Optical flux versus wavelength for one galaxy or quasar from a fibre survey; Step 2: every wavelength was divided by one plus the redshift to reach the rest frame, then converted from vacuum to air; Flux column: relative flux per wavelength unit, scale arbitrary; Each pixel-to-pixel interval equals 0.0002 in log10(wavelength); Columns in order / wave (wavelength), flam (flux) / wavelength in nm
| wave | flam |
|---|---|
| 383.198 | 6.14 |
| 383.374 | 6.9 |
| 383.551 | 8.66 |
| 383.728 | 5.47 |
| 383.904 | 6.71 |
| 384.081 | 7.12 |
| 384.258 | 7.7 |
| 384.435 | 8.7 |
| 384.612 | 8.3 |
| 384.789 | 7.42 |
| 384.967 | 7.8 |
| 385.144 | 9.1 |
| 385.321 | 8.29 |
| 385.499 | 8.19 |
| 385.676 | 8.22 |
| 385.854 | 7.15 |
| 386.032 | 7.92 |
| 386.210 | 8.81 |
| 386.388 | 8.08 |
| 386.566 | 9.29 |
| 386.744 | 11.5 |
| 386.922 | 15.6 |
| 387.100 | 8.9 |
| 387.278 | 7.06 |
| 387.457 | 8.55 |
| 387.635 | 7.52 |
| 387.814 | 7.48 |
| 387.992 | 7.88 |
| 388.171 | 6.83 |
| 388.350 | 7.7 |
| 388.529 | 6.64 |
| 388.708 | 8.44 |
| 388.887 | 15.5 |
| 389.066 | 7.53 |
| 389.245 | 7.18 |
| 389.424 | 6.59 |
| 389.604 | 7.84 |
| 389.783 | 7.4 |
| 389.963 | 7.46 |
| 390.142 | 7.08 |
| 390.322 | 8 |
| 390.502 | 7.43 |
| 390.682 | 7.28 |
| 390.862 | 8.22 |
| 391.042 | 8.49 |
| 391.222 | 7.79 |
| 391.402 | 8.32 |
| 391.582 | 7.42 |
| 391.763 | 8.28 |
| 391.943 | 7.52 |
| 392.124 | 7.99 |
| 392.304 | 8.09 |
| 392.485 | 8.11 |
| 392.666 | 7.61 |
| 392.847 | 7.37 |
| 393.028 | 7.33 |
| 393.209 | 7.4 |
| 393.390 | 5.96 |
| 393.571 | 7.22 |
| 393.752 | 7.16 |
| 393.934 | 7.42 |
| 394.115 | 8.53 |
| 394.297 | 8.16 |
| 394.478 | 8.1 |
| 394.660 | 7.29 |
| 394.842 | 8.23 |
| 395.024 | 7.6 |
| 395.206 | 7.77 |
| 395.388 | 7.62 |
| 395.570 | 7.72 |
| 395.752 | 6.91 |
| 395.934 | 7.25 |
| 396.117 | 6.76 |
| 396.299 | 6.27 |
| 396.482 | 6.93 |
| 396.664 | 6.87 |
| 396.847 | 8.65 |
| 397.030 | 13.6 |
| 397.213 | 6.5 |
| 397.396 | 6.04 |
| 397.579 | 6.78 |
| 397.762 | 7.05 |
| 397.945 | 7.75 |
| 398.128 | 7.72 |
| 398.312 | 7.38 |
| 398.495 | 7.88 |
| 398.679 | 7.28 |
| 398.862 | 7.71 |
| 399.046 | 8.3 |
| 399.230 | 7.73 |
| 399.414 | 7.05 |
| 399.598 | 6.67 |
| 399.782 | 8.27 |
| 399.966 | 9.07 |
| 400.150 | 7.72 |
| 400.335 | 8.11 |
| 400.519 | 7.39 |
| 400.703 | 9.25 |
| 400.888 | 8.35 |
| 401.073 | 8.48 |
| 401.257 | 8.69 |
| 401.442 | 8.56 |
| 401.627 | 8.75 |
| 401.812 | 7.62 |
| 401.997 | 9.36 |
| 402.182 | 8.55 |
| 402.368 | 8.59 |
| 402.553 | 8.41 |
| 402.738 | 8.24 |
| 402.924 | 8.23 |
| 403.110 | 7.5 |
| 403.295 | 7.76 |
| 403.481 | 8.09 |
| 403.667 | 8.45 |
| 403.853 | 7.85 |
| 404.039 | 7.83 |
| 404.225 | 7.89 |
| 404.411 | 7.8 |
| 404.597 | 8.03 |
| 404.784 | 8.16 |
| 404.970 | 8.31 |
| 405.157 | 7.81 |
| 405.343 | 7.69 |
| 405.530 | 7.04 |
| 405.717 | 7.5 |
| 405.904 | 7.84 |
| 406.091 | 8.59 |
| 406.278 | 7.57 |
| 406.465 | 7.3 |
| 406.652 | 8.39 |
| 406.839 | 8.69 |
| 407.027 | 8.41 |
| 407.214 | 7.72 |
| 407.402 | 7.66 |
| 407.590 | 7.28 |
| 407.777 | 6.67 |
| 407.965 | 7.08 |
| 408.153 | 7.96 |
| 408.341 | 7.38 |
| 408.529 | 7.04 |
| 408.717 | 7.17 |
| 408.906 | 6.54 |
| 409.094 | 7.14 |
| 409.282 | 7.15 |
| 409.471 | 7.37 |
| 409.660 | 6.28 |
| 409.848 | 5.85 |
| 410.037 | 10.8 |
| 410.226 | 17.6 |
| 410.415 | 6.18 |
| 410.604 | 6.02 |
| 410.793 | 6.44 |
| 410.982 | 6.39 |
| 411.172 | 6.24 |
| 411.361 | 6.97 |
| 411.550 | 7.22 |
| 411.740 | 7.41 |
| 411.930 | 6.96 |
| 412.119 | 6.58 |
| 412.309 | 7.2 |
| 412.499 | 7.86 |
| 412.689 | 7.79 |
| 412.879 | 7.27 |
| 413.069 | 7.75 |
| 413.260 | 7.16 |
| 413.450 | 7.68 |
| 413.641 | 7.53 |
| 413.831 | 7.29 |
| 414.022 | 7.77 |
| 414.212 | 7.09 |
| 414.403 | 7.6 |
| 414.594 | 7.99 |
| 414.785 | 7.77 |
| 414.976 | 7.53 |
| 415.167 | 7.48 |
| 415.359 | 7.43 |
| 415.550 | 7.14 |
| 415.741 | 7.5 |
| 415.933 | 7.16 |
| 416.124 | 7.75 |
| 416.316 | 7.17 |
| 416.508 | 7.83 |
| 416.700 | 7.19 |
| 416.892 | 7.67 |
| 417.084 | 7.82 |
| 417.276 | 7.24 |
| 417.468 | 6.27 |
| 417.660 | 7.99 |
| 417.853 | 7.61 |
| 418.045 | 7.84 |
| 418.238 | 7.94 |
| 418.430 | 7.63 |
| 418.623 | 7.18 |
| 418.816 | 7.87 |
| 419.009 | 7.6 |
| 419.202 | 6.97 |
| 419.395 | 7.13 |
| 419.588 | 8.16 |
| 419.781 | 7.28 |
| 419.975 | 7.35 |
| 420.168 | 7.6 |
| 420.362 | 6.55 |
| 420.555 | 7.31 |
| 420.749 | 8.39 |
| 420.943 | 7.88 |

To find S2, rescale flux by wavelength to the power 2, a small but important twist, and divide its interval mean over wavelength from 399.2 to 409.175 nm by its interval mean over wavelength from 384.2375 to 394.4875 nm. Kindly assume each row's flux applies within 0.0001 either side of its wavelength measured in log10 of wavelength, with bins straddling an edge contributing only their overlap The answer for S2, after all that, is 1.05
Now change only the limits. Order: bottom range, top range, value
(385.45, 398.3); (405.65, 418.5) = 1.05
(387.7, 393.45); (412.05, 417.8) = 1.08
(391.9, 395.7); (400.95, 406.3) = 1.12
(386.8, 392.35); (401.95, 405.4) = 1.06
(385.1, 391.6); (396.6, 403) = 1.03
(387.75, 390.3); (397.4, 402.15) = 1.05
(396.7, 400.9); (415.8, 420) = 1.04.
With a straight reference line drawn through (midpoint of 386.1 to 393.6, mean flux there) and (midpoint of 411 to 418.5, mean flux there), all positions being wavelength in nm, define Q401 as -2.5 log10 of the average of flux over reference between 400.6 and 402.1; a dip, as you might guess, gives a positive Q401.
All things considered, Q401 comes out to -0.11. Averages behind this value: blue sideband 8.16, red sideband 7.41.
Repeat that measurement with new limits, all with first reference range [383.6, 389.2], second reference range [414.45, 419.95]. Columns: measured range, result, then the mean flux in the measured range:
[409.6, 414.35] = 0.01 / 7.58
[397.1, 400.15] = 0.08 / 7.5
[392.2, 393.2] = 0.08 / 7.68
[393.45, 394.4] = 0.08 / 7.65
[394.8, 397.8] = 0.08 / 7.56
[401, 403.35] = -0.06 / 8.37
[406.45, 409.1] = 0.04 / 7.51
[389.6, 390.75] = 0.12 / 7.48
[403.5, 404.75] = -0.01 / 7.99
